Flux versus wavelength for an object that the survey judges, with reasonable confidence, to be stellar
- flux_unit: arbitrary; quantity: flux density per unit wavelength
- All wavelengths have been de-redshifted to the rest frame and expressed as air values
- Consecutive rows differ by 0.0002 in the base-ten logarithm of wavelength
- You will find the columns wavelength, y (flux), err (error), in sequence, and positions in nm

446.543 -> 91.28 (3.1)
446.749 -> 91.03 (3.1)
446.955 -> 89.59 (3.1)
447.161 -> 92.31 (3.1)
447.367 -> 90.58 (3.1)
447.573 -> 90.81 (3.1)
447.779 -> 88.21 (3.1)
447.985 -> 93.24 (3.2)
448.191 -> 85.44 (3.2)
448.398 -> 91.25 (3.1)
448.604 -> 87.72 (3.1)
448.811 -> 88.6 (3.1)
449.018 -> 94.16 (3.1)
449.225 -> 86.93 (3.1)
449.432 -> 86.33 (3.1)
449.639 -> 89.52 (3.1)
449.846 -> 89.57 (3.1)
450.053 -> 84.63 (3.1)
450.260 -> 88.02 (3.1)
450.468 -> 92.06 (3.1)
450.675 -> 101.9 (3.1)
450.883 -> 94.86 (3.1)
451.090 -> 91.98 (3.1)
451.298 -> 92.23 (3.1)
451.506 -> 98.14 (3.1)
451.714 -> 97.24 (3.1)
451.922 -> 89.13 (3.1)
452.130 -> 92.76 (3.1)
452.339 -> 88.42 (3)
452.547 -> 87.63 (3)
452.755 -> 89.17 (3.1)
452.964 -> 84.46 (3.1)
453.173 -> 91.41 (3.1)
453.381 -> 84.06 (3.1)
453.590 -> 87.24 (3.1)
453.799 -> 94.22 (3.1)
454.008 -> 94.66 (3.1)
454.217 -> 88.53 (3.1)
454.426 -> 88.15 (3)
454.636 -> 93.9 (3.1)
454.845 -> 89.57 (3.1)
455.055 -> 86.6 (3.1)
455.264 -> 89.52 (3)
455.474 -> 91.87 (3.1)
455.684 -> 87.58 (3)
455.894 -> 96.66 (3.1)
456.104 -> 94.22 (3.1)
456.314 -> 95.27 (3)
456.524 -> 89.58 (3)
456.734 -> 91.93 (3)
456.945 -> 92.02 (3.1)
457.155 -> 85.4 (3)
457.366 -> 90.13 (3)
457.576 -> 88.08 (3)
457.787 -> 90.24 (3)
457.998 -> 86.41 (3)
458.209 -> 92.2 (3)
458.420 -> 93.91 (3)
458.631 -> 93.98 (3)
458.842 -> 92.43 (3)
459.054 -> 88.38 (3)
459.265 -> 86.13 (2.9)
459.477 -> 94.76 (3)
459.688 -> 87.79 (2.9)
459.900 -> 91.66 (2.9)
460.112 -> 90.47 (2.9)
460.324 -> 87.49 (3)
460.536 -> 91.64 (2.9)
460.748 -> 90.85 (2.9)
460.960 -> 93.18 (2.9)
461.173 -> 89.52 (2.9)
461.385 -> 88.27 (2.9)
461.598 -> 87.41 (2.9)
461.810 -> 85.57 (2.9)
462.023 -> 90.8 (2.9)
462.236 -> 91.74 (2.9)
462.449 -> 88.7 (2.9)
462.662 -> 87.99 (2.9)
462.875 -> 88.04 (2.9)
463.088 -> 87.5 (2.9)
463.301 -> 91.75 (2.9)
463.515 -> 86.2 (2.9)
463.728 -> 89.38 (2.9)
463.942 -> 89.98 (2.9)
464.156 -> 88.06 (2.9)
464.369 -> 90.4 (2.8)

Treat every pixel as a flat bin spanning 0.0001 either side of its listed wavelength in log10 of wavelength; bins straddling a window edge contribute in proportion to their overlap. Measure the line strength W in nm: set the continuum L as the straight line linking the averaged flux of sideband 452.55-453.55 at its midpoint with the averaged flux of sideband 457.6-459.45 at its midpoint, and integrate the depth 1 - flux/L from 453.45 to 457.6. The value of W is -0.09 nm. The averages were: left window 87.3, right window 90.5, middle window 90.8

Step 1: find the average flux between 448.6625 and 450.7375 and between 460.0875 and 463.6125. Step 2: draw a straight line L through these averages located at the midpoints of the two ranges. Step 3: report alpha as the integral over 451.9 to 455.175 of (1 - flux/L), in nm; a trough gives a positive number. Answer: 0.011 nm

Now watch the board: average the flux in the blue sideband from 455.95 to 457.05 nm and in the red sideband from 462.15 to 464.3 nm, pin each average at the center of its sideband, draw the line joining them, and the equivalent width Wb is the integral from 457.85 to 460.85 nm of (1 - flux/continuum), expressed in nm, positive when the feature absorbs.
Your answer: 0.02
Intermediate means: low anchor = 92.8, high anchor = 89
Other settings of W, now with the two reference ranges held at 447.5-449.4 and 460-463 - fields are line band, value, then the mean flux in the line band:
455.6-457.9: -0.04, 91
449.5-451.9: -0.08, 92.5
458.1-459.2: -0.03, 92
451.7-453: 0.00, 89.6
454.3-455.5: 0.00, 89.8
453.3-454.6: -0.01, 89.8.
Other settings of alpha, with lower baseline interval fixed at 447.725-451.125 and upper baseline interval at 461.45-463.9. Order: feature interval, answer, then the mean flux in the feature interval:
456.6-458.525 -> -0.02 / 90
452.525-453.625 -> 0.03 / 87.3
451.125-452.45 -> -0.04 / 92.9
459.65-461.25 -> -0.03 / 90.4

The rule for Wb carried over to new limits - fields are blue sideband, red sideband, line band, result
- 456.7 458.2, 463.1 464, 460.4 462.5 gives -0.01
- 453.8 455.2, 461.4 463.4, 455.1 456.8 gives -0.03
